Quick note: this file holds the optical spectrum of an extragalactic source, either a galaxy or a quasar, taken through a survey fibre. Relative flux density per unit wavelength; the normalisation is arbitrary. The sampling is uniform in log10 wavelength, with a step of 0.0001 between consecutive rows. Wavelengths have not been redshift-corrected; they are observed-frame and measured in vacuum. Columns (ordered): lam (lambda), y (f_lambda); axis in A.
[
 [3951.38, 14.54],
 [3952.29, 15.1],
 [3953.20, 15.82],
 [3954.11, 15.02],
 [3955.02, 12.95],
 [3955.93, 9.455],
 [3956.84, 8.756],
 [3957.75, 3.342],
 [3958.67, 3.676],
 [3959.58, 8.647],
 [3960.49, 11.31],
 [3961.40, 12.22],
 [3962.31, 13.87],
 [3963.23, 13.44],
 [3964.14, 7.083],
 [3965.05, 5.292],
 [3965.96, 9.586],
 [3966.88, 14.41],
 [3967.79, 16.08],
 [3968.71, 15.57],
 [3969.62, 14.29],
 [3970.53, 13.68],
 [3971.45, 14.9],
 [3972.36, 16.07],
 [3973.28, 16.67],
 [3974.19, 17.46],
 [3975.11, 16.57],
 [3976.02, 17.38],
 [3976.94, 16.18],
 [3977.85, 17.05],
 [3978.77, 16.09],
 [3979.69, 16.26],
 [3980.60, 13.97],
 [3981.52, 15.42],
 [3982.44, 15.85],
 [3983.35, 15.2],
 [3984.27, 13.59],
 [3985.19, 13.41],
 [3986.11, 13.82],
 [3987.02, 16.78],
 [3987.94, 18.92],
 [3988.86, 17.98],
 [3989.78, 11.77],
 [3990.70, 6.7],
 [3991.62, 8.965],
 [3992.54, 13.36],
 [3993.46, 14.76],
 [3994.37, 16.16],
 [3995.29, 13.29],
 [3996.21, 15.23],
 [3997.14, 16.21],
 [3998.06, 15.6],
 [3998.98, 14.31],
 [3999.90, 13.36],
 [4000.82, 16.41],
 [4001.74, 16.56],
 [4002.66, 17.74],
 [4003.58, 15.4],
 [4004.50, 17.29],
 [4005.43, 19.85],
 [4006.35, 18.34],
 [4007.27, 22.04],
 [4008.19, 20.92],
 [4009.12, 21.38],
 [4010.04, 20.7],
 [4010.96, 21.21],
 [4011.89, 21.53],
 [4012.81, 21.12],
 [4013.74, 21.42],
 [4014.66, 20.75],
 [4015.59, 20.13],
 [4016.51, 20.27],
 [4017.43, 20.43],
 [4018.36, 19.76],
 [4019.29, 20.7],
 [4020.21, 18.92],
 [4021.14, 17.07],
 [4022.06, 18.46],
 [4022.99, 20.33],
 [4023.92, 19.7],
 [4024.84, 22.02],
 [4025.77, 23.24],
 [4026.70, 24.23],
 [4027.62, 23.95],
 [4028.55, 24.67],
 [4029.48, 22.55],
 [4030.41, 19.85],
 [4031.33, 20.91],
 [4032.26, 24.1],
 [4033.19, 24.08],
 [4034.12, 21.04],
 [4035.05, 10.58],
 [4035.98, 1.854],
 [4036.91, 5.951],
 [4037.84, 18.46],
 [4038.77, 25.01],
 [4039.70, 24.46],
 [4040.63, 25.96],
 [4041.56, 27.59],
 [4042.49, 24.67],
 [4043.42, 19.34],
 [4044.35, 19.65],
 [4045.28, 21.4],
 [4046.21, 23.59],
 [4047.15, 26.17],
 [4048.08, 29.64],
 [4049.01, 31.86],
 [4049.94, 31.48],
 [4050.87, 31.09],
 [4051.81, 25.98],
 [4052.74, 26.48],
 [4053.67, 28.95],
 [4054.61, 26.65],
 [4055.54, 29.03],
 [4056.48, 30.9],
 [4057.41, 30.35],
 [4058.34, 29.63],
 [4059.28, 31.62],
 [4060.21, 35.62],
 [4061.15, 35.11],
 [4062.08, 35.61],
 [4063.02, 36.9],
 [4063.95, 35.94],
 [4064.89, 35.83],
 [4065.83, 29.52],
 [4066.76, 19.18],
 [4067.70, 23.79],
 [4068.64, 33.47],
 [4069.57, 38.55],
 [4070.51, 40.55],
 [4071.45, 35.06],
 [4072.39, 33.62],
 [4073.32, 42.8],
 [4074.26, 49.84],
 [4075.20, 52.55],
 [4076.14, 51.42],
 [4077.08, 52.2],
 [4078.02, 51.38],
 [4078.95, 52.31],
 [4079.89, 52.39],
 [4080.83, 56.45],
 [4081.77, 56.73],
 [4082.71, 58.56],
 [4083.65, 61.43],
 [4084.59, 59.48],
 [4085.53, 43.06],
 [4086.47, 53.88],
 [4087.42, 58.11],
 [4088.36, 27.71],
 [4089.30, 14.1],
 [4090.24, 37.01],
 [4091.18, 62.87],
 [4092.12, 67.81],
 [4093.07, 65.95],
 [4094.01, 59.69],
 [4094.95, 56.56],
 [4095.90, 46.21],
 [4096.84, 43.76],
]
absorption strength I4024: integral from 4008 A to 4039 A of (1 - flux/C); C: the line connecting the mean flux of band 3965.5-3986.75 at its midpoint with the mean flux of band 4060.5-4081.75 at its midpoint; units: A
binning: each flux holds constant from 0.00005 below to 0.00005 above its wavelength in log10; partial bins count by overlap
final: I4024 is 8.7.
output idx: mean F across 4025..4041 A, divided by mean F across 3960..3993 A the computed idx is 1.42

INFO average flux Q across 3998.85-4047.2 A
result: 20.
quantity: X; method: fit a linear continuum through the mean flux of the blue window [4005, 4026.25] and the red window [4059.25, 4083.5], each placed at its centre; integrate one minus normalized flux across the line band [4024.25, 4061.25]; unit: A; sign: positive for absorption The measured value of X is 7.8 A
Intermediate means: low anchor 20.4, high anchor 41.9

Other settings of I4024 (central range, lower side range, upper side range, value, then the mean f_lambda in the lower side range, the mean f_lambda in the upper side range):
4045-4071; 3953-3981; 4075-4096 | 7.5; 13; 52.2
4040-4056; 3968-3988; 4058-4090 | 3.9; 15.6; 41.9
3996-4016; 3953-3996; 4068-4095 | 4.5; 13.4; 48.9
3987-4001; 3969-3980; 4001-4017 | 3.0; 16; 19.8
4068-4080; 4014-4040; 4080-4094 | 0.2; 19.7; 51.9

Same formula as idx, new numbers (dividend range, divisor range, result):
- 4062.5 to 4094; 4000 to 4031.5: 2.24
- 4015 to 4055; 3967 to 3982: 1.40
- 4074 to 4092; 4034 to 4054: 2.21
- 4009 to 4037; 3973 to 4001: 1.33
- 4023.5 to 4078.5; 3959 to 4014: 1.87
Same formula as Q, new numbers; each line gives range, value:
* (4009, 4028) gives 20.8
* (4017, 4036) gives 20.3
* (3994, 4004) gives 15.5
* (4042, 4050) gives 25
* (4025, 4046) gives 20.7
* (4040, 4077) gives 31.9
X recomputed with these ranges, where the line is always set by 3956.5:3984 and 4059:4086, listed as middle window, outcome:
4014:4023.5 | 2.6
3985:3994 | 2.4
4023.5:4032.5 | 2.2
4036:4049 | 4.7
